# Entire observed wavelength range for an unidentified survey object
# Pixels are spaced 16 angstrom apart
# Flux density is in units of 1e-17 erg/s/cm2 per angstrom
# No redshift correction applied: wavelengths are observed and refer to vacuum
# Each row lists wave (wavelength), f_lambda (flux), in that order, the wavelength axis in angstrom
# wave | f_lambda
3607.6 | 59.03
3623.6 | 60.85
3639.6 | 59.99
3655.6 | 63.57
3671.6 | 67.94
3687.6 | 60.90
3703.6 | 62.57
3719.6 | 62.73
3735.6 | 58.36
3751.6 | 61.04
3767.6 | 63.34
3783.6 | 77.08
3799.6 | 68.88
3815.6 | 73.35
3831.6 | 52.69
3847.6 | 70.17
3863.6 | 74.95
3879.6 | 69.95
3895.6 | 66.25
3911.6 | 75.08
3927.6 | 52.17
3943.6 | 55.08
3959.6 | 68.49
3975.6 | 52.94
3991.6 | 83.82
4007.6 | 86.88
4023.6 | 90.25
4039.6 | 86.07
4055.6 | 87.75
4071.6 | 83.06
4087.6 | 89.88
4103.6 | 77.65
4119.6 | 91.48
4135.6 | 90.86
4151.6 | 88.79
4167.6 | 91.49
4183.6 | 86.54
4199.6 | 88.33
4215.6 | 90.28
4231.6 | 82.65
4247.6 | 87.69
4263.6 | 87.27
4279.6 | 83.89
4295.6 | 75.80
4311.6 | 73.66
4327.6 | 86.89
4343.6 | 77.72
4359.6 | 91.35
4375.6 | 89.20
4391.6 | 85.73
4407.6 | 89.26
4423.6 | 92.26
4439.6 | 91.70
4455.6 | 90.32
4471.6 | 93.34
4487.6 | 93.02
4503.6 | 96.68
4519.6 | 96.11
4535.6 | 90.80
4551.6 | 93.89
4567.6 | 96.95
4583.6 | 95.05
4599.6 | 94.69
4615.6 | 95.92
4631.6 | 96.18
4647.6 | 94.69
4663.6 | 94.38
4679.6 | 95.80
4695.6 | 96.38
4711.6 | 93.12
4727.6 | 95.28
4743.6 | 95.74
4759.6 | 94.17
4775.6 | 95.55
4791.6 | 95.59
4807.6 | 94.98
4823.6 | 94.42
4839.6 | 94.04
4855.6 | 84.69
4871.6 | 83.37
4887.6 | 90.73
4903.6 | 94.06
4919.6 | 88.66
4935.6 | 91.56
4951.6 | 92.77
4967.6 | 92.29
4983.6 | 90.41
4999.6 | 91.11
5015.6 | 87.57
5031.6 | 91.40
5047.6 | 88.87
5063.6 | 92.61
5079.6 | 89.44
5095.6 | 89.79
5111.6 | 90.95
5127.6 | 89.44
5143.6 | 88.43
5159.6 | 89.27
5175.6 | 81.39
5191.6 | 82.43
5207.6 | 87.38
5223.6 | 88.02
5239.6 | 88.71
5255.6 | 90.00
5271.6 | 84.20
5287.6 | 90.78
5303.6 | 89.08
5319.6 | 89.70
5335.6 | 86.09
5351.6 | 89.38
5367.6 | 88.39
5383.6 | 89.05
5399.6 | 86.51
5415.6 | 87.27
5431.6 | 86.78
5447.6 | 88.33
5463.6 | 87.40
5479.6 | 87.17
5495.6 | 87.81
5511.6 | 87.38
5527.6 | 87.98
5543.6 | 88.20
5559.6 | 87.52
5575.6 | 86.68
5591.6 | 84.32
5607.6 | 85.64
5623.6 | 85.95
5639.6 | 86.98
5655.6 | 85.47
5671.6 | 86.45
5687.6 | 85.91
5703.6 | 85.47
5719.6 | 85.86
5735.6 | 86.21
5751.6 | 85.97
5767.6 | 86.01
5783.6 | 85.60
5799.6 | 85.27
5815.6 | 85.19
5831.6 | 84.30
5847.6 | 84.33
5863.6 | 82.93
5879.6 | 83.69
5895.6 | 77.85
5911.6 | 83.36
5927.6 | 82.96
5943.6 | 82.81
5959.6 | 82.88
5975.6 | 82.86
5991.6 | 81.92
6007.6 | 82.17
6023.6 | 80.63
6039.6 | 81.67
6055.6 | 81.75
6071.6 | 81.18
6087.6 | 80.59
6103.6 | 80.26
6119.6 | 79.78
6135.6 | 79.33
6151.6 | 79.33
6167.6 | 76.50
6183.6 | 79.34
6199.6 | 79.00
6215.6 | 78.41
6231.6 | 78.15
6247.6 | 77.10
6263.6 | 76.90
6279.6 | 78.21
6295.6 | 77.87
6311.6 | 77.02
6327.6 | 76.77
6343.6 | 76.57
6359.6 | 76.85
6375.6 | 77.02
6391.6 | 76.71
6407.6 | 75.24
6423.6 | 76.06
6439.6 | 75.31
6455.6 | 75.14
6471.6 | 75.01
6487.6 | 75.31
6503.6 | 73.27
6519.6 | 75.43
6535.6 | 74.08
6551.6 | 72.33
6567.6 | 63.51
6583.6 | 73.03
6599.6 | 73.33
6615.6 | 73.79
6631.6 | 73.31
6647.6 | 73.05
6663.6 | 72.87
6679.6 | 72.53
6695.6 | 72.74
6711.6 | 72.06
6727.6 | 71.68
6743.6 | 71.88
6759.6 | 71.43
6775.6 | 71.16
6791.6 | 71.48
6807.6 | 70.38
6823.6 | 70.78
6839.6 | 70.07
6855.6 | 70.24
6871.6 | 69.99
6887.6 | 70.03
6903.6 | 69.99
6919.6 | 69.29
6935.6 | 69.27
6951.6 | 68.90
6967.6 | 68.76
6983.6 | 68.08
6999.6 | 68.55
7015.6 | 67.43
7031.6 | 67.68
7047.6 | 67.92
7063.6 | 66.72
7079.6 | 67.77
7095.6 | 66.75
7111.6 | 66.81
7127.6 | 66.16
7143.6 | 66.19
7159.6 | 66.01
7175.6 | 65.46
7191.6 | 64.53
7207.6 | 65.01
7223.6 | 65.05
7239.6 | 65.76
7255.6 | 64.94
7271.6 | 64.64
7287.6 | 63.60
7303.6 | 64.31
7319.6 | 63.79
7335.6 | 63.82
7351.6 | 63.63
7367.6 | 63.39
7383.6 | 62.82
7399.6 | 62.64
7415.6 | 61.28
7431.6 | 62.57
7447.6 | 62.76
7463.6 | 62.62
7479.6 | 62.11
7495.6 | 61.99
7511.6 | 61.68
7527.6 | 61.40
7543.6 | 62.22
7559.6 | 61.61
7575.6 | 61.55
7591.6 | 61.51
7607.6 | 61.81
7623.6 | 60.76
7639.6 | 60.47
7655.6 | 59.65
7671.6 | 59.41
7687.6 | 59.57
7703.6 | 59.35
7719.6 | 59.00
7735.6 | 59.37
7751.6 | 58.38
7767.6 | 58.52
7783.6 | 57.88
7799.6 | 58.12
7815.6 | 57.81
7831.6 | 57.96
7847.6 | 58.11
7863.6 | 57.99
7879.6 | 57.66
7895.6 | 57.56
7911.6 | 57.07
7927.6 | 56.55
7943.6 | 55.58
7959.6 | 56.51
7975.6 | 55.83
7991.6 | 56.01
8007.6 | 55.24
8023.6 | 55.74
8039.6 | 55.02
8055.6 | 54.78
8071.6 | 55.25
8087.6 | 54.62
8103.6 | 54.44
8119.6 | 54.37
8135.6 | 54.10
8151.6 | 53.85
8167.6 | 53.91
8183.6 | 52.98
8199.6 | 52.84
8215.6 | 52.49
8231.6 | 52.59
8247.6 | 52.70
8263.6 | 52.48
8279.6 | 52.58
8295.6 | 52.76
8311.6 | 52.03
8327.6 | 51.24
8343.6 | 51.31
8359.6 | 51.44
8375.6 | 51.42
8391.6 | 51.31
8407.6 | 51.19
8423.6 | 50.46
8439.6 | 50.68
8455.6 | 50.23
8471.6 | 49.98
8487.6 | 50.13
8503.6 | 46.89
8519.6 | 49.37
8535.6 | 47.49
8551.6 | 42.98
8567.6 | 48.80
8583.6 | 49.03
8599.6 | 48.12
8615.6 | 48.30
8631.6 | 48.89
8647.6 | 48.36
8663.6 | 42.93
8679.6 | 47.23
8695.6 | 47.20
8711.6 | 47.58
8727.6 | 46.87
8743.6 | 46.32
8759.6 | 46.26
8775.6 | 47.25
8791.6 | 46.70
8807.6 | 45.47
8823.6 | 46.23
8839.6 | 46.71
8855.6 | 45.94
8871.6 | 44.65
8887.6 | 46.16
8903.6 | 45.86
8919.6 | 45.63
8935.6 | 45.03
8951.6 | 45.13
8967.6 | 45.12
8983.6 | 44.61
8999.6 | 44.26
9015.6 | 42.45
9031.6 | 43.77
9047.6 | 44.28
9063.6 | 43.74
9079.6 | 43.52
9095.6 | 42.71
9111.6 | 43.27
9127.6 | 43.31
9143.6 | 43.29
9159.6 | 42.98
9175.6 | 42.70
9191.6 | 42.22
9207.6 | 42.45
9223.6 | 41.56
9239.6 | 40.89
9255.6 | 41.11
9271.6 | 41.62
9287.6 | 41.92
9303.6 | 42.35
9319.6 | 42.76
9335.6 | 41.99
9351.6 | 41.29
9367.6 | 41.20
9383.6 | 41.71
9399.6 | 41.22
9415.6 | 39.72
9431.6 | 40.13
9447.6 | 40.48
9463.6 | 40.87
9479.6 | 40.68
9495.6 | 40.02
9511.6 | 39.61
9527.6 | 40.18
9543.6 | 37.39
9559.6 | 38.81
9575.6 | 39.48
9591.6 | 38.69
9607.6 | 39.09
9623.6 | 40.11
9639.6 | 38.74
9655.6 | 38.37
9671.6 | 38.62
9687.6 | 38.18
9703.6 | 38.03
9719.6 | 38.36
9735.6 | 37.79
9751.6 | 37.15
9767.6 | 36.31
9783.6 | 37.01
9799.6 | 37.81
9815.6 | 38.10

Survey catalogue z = 0.00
